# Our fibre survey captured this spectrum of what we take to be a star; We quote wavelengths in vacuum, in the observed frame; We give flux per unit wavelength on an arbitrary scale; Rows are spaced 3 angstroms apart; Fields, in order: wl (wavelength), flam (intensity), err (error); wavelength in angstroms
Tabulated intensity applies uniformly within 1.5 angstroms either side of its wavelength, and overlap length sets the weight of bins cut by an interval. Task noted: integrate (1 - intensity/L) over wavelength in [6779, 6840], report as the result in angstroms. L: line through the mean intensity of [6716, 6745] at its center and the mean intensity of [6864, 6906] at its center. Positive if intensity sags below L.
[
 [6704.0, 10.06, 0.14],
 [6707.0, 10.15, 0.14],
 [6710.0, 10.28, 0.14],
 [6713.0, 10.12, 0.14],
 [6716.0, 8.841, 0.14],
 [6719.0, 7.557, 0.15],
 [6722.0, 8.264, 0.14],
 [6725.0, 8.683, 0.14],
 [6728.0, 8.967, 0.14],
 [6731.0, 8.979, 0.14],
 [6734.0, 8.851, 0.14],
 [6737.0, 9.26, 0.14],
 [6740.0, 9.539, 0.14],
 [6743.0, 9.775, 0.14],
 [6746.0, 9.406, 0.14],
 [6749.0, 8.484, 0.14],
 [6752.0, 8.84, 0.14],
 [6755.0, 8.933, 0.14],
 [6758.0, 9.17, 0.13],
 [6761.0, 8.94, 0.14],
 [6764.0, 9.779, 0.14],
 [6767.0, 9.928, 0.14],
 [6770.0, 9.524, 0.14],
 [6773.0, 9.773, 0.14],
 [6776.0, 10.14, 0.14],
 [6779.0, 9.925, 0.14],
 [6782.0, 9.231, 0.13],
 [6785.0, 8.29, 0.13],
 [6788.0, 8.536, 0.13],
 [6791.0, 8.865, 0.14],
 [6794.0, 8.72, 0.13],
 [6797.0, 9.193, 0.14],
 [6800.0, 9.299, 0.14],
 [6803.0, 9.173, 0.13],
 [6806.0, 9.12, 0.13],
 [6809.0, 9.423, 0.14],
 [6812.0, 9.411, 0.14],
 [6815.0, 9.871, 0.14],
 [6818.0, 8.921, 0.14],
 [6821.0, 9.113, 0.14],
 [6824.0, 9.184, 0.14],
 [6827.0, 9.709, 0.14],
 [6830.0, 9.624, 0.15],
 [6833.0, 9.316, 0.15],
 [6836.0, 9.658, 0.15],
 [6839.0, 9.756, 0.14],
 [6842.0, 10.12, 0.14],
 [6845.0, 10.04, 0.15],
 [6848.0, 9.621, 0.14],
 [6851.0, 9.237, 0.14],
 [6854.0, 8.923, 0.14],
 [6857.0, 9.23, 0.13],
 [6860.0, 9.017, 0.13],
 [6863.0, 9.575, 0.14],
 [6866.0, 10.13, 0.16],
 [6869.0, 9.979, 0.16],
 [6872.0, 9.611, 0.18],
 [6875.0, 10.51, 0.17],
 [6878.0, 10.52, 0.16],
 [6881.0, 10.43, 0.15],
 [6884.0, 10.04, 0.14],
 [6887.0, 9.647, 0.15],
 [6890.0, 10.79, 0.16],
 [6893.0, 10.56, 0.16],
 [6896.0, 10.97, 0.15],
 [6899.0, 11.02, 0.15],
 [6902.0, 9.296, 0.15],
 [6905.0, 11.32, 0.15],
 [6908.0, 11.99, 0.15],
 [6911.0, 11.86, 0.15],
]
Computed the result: 2.5 angstroms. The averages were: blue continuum 8.88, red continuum 10.3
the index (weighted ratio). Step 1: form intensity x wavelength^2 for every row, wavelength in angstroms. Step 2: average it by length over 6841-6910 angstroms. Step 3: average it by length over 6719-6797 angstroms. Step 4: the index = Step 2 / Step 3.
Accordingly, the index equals 1.15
